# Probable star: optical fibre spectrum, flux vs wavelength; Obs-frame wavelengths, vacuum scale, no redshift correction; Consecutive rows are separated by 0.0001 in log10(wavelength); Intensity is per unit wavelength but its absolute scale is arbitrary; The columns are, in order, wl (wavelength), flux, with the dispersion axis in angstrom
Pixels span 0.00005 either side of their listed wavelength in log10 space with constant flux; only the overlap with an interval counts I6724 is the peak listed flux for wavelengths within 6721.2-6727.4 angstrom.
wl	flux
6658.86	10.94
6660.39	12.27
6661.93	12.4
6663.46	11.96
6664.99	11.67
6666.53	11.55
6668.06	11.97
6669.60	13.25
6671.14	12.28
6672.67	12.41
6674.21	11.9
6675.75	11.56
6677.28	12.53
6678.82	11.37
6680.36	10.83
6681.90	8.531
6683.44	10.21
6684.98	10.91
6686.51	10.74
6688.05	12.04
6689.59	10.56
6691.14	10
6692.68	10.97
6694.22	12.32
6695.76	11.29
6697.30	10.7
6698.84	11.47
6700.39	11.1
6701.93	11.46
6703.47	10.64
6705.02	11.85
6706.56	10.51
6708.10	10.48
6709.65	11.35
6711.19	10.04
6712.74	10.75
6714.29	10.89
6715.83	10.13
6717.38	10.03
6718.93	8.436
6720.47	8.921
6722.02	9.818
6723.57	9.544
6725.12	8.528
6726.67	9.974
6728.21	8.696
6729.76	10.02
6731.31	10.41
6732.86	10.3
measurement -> 9.974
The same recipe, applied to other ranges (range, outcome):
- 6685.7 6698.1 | 12.32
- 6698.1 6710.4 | 11.85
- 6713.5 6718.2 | 10.89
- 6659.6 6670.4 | 13.25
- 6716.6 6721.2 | 10.03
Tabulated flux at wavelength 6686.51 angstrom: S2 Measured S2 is 10.74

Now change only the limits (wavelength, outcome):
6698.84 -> 11.47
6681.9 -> 8.531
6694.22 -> 12.32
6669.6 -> 13.25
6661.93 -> 12.4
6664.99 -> 11.67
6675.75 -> 11.56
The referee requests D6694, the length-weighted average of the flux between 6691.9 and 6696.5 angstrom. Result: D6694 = 11.5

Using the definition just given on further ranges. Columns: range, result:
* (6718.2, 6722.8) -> 9.07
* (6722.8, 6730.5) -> 9.36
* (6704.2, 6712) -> 10.8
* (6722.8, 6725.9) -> 9.03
